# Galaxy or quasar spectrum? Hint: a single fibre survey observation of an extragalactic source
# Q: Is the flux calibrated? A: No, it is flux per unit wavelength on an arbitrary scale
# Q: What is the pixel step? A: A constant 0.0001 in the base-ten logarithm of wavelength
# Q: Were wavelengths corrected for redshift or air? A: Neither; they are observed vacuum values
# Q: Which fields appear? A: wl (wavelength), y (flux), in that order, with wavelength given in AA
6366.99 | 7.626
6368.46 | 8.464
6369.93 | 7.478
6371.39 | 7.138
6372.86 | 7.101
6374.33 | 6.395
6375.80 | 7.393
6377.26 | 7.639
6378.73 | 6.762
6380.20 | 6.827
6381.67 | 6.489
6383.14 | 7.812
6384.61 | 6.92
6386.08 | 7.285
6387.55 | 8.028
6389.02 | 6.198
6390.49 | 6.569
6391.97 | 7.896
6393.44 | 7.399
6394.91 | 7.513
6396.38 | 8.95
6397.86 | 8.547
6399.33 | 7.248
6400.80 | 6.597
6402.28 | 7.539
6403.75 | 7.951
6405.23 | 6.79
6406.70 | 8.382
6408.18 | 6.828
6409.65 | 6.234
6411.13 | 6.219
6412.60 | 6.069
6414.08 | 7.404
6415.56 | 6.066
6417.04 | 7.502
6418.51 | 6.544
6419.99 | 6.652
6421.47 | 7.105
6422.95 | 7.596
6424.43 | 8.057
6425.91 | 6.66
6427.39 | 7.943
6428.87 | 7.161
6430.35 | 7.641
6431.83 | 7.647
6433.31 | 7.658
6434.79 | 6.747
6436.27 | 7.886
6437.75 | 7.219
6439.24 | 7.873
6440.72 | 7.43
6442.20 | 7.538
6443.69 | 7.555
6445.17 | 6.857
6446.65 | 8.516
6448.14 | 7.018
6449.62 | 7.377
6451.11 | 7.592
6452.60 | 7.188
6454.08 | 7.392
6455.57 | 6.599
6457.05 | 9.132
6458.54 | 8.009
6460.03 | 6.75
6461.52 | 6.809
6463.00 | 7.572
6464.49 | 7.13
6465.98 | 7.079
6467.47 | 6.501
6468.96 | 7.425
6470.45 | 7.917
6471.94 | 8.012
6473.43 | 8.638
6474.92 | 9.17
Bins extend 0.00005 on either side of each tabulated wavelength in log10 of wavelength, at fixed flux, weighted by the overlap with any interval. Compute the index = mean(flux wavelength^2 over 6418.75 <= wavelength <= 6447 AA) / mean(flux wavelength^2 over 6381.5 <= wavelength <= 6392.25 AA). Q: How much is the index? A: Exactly 1.1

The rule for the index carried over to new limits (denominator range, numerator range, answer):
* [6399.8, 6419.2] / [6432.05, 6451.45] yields 1.09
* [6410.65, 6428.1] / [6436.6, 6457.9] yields 1.09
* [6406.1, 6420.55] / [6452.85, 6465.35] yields 1.11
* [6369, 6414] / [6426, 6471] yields 1.05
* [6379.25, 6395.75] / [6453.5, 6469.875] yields 1.04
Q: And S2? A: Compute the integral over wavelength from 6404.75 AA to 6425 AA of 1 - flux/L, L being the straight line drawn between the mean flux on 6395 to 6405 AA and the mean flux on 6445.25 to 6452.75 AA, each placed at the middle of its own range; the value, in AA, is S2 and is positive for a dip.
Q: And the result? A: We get 1.9 AA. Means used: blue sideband 7.73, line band 6.95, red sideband 7.5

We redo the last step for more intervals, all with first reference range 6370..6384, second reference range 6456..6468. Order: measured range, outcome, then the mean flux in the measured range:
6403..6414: 0.36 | 6.96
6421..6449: -0.79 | 7.48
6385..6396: -0.29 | 7.31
